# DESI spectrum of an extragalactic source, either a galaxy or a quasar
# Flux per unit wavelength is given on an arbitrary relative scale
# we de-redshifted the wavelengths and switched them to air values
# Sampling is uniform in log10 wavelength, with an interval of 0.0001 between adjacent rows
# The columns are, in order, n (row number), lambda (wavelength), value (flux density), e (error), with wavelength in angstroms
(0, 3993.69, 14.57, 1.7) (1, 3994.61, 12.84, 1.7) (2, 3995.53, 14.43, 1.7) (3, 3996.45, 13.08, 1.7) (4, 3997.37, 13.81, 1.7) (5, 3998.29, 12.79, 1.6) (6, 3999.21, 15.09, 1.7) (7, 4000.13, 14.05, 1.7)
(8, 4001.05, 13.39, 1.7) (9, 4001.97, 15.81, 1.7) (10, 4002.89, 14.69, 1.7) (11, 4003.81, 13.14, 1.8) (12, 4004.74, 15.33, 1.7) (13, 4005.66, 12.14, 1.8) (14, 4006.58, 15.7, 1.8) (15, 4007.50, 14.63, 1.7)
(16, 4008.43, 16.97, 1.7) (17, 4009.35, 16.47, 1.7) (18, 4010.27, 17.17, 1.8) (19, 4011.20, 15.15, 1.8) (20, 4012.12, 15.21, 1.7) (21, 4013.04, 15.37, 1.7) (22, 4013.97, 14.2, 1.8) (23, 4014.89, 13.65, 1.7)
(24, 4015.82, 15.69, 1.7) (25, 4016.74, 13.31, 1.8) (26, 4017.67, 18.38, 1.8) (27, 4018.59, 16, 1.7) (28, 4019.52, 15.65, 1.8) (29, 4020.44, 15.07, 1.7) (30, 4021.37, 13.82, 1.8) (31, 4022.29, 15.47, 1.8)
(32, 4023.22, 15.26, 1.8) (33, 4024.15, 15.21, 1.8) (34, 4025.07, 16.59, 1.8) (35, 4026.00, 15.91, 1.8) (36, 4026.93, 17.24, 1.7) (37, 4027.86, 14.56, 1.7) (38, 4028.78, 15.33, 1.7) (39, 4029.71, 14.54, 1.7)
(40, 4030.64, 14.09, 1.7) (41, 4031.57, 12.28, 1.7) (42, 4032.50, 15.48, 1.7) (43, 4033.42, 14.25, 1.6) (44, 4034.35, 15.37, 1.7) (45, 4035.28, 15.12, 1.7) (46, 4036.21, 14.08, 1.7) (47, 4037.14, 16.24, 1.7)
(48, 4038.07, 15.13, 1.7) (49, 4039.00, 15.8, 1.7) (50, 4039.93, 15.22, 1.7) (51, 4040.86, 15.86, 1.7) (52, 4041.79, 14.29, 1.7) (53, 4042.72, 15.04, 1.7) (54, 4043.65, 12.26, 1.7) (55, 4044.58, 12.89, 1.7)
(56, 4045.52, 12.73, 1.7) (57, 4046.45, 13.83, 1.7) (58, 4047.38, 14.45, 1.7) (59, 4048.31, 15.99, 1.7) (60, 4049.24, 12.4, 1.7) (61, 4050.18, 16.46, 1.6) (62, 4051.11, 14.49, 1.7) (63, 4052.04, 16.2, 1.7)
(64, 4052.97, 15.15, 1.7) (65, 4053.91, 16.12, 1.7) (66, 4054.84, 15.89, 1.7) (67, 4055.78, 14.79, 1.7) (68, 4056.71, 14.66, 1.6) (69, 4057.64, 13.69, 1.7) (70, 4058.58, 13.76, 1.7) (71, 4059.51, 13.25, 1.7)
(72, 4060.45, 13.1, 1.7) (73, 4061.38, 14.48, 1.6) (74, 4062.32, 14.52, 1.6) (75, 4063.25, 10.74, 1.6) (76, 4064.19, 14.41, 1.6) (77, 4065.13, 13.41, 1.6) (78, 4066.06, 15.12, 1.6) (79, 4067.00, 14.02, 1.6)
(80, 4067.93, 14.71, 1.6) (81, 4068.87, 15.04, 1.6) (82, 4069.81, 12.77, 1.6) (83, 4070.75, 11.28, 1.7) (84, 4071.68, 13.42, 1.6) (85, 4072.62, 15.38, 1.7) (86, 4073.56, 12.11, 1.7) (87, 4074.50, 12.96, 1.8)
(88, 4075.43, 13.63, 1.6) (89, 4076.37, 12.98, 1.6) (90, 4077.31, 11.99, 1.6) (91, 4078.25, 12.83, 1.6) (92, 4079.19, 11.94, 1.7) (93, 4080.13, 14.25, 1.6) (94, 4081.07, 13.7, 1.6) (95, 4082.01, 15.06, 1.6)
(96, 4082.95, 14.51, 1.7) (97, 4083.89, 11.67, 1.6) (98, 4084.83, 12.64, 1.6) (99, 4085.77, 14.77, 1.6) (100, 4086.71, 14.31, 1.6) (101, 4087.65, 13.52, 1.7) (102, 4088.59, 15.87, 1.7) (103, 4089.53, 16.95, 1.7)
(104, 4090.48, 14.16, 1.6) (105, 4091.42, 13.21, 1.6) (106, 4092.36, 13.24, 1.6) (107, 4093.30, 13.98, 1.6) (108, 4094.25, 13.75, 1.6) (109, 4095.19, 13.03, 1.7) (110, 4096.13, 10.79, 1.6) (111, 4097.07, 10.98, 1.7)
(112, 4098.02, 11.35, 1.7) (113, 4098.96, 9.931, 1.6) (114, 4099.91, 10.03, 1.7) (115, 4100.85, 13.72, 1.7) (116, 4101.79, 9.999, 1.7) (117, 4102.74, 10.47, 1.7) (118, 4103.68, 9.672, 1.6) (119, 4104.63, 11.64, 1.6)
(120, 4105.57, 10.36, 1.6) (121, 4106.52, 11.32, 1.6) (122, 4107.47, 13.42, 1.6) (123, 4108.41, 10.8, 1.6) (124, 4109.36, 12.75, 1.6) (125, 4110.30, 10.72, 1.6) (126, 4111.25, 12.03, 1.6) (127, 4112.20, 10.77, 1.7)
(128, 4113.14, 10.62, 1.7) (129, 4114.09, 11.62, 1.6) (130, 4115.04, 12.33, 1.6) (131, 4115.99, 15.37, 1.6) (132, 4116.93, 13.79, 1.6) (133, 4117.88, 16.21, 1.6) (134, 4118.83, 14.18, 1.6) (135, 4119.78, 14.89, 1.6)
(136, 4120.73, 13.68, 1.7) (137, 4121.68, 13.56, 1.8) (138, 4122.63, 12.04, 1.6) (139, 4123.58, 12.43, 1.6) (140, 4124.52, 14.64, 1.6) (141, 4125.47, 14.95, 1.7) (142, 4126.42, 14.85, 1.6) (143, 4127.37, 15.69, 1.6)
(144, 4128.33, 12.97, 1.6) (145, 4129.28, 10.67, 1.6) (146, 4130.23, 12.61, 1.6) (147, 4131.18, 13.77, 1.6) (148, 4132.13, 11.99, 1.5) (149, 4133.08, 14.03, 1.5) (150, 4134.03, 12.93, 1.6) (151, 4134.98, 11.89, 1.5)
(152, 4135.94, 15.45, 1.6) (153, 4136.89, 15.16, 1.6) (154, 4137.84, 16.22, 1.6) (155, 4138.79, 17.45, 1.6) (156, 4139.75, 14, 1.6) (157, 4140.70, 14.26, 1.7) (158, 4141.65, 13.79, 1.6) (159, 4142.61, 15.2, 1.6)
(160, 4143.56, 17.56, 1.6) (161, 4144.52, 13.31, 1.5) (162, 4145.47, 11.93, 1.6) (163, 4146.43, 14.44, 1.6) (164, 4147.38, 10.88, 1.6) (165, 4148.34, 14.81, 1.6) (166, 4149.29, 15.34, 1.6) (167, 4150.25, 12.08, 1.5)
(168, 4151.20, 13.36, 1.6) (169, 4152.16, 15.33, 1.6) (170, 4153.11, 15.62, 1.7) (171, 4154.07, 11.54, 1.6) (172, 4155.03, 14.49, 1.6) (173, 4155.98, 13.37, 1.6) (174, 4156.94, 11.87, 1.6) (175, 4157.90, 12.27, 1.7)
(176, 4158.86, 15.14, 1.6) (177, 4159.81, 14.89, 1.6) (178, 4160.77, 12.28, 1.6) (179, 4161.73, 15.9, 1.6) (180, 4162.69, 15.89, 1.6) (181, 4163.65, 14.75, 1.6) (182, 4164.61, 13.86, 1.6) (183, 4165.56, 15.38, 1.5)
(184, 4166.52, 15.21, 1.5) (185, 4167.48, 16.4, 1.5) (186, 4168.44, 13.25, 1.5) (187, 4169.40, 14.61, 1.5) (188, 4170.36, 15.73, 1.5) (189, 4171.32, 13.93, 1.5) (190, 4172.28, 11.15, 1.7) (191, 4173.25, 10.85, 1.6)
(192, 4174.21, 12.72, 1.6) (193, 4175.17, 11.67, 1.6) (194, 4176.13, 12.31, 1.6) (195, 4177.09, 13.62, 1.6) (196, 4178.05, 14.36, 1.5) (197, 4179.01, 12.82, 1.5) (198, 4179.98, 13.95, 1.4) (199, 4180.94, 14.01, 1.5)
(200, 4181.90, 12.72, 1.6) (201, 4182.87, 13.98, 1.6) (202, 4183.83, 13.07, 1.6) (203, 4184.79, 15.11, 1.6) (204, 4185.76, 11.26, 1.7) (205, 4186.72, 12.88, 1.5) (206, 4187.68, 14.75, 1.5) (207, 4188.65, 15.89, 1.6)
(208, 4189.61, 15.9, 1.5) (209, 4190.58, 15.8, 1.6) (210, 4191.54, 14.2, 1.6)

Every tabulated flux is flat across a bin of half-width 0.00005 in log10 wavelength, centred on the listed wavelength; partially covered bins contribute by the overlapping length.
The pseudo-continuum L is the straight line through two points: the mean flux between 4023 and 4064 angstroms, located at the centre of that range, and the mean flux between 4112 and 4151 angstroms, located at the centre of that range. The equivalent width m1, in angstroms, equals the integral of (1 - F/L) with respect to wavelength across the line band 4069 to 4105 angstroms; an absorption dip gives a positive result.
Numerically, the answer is 3.4 angstroms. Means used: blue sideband 14.6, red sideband 13.8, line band 12.9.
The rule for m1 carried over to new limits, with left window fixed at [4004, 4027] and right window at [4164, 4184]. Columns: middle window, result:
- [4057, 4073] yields 1.2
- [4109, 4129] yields 1.3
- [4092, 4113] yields 4.2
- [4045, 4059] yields 0.2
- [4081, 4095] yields 0.5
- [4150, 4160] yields 0.1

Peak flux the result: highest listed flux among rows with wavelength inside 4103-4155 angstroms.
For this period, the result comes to 17.56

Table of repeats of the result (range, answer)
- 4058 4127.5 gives 16.95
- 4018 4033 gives 17.24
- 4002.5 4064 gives 18.38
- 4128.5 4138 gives 16.22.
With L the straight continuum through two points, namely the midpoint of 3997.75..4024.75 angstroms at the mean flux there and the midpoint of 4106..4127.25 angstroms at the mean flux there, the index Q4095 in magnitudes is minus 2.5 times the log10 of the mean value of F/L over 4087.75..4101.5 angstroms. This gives 0.05 mag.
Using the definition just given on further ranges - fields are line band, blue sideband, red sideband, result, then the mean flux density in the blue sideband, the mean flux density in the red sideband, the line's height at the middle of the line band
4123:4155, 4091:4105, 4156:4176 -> -0.08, 11.7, 13.8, 13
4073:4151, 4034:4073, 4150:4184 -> 0.07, 14.4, 13.8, 14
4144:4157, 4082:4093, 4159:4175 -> 0.05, 14.1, 14.1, 14.1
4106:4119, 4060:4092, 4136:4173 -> 0.12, 13.7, 14.3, 14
